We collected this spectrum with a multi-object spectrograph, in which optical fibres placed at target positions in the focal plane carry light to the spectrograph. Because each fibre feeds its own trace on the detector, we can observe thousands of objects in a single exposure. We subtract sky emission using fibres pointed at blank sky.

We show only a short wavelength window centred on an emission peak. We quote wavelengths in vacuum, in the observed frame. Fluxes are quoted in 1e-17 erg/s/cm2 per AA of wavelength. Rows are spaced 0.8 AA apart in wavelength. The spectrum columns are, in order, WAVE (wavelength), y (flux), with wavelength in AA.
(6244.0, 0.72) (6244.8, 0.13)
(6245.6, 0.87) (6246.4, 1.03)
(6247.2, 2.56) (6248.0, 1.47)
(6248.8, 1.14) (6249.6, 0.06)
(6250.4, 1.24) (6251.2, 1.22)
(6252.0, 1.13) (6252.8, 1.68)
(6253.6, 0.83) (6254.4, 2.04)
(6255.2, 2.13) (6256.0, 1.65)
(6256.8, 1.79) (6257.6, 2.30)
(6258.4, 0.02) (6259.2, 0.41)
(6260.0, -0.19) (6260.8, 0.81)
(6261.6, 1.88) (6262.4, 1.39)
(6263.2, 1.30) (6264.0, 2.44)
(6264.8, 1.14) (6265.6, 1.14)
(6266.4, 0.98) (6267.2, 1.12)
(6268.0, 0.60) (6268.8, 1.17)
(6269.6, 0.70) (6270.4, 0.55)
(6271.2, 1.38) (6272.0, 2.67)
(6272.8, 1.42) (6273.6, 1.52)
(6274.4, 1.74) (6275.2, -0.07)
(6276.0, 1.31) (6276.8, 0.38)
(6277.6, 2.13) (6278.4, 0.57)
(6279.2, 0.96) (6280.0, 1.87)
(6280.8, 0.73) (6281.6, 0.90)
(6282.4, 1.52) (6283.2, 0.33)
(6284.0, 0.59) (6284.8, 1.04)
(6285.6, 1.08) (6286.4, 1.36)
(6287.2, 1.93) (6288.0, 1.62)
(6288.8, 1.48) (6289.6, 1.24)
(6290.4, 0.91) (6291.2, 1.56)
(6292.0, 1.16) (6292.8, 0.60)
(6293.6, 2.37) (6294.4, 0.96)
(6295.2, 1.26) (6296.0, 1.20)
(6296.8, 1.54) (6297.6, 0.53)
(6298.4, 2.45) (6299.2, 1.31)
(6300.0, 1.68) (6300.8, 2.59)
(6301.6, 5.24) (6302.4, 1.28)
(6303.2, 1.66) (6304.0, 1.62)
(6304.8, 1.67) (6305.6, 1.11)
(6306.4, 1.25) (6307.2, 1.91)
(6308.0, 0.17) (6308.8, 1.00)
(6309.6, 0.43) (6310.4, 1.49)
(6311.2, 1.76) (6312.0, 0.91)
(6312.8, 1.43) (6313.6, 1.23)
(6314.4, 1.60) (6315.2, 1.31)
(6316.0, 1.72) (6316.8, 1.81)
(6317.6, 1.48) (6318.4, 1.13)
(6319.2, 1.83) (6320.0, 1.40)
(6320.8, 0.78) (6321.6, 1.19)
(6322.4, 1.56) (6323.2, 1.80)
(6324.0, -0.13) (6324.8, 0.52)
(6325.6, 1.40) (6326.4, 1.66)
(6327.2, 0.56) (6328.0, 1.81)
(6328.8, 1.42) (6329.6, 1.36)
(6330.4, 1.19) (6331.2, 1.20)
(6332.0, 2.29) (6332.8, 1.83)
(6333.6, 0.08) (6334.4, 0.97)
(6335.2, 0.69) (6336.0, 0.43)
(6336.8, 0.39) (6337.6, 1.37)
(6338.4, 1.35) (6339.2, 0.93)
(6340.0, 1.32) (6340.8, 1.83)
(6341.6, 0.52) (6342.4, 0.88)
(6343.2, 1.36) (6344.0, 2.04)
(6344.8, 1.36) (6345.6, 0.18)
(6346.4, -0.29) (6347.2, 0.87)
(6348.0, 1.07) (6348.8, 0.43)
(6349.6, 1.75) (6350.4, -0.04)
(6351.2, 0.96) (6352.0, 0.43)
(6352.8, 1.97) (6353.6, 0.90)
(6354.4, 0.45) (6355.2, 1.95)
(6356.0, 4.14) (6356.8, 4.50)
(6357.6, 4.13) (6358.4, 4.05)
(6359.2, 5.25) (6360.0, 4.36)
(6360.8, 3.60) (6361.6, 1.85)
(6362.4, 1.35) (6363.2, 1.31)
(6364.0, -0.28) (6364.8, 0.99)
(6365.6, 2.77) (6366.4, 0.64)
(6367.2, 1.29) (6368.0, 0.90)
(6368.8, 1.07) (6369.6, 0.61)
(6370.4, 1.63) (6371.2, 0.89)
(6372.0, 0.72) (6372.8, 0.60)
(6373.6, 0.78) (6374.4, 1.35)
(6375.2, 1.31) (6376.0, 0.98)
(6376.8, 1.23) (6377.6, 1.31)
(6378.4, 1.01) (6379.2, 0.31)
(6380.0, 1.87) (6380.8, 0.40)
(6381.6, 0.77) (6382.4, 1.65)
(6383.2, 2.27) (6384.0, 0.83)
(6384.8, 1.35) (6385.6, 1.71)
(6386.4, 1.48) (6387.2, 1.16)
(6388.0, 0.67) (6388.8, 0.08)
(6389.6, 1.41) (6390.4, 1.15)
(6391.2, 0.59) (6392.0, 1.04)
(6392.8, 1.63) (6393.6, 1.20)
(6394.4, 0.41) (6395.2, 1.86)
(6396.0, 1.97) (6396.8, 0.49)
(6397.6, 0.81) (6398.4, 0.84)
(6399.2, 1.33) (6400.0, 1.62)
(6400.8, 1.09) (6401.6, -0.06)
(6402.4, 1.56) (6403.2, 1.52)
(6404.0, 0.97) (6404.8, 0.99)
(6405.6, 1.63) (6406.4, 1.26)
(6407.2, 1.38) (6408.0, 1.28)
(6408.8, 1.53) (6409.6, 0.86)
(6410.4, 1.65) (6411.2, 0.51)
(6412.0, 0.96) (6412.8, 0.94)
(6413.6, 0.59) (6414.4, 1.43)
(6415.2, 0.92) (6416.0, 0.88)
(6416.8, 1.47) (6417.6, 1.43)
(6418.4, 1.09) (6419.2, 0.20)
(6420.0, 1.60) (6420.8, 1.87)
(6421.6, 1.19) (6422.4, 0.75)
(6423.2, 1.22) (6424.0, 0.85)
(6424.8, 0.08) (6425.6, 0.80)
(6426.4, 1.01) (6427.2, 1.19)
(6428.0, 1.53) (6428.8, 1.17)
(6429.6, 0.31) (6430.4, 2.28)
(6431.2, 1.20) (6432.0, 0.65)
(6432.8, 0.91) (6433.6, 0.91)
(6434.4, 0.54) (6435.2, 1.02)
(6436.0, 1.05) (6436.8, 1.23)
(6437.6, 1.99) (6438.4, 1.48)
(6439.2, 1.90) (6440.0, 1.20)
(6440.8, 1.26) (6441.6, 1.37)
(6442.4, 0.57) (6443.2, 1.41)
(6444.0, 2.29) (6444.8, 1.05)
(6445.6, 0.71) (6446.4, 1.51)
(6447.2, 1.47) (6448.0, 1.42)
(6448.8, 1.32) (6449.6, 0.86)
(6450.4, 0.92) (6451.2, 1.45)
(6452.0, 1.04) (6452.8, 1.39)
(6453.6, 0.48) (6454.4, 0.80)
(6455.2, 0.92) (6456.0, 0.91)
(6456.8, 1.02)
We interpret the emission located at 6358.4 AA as Hbeta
